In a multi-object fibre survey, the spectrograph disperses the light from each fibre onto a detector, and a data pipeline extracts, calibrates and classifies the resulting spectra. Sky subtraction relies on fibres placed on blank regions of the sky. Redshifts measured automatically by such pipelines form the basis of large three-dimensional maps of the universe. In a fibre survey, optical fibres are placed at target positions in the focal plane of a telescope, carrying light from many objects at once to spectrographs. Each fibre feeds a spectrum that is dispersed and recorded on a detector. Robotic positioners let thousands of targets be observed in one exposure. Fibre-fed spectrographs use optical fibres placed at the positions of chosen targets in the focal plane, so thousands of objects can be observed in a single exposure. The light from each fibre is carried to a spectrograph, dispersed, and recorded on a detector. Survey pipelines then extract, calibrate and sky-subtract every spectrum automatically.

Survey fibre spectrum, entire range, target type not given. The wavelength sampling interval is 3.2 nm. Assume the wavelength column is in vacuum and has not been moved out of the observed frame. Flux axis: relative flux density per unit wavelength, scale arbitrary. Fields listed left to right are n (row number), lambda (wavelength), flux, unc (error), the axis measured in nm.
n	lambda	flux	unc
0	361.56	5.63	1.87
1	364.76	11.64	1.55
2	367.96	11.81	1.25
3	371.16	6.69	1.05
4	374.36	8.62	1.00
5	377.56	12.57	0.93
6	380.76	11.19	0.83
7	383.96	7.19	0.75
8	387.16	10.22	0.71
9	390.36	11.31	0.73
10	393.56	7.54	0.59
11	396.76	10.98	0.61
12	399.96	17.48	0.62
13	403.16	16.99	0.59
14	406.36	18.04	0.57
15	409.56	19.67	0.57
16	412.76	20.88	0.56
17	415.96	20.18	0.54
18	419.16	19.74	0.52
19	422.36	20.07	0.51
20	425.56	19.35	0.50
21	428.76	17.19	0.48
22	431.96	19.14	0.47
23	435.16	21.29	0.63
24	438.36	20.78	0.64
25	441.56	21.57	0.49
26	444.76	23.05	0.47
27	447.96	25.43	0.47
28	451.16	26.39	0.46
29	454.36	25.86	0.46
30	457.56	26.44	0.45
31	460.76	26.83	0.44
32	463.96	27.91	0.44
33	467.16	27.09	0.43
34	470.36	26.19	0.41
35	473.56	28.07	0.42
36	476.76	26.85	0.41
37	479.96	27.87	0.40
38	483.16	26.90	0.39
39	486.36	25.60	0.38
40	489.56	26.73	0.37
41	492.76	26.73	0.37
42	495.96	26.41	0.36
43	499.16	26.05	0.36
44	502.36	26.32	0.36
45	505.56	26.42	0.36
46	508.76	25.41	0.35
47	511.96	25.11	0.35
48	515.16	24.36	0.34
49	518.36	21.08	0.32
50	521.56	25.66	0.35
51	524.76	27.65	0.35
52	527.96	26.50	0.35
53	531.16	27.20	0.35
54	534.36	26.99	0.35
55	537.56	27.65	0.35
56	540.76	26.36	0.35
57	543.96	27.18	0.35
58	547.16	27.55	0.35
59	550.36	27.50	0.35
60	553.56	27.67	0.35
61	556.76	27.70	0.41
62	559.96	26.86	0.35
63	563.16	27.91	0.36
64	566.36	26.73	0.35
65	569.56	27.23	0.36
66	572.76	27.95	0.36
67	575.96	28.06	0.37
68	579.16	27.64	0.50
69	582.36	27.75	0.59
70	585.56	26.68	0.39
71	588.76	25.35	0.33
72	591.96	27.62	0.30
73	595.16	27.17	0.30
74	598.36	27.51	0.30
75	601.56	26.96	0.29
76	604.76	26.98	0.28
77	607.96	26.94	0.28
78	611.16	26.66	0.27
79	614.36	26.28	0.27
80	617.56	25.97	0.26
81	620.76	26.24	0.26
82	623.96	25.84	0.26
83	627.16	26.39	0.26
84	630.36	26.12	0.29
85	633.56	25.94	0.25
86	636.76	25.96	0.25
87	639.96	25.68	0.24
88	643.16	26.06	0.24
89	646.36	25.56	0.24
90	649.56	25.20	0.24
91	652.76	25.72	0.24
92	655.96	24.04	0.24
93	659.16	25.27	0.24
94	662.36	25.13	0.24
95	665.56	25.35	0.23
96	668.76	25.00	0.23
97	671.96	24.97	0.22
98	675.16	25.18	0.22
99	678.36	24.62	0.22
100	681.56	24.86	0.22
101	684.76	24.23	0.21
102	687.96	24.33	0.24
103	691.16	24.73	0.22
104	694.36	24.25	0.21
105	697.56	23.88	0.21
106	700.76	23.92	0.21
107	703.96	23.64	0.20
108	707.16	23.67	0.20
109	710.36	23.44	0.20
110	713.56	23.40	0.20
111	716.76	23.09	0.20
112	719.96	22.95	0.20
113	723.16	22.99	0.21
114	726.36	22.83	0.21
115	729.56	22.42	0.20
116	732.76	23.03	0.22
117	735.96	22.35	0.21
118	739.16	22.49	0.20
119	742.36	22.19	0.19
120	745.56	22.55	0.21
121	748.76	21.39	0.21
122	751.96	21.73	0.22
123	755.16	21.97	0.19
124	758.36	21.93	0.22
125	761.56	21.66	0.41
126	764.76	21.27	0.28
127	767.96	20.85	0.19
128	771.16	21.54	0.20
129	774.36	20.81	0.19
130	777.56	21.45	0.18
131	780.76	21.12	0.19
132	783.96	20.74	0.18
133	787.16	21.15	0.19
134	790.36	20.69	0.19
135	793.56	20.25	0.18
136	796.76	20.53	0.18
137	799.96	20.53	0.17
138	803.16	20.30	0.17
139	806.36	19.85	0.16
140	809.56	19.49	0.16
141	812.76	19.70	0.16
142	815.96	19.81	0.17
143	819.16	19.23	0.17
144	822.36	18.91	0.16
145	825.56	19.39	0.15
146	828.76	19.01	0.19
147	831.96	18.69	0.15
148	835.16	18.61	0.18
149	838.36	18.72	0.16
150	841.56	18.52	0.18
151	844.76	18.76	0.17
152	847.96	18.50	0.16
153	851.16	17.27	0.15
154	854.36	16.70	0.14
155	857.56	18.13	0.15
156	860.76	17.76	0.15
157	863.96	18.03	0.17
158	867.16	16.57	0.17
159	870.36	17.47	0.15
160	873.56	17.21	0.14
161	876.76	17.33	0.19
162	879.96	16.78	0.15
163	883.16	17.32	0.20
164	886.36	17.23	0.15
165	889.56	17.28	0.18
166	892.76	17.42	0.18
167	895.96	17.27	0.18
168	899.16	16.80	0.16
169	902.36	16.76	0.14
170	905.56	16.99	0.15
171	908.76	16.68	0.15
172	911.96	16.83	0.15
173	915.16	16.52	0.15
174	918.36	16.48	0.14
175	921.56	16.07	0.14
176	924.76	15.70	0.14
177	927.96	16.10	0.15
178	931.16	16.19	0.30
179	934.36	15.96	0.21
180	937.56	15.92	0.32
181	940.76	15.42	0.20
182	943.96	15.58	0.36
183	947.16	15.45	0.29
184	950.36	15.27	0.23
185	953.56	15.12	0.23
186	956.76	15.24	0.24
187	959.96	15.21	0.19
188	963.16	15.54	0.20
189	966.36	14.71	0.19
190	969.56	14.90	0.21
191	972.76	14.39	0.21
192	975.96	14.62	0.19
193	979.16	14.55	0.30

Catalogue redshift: 0.00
